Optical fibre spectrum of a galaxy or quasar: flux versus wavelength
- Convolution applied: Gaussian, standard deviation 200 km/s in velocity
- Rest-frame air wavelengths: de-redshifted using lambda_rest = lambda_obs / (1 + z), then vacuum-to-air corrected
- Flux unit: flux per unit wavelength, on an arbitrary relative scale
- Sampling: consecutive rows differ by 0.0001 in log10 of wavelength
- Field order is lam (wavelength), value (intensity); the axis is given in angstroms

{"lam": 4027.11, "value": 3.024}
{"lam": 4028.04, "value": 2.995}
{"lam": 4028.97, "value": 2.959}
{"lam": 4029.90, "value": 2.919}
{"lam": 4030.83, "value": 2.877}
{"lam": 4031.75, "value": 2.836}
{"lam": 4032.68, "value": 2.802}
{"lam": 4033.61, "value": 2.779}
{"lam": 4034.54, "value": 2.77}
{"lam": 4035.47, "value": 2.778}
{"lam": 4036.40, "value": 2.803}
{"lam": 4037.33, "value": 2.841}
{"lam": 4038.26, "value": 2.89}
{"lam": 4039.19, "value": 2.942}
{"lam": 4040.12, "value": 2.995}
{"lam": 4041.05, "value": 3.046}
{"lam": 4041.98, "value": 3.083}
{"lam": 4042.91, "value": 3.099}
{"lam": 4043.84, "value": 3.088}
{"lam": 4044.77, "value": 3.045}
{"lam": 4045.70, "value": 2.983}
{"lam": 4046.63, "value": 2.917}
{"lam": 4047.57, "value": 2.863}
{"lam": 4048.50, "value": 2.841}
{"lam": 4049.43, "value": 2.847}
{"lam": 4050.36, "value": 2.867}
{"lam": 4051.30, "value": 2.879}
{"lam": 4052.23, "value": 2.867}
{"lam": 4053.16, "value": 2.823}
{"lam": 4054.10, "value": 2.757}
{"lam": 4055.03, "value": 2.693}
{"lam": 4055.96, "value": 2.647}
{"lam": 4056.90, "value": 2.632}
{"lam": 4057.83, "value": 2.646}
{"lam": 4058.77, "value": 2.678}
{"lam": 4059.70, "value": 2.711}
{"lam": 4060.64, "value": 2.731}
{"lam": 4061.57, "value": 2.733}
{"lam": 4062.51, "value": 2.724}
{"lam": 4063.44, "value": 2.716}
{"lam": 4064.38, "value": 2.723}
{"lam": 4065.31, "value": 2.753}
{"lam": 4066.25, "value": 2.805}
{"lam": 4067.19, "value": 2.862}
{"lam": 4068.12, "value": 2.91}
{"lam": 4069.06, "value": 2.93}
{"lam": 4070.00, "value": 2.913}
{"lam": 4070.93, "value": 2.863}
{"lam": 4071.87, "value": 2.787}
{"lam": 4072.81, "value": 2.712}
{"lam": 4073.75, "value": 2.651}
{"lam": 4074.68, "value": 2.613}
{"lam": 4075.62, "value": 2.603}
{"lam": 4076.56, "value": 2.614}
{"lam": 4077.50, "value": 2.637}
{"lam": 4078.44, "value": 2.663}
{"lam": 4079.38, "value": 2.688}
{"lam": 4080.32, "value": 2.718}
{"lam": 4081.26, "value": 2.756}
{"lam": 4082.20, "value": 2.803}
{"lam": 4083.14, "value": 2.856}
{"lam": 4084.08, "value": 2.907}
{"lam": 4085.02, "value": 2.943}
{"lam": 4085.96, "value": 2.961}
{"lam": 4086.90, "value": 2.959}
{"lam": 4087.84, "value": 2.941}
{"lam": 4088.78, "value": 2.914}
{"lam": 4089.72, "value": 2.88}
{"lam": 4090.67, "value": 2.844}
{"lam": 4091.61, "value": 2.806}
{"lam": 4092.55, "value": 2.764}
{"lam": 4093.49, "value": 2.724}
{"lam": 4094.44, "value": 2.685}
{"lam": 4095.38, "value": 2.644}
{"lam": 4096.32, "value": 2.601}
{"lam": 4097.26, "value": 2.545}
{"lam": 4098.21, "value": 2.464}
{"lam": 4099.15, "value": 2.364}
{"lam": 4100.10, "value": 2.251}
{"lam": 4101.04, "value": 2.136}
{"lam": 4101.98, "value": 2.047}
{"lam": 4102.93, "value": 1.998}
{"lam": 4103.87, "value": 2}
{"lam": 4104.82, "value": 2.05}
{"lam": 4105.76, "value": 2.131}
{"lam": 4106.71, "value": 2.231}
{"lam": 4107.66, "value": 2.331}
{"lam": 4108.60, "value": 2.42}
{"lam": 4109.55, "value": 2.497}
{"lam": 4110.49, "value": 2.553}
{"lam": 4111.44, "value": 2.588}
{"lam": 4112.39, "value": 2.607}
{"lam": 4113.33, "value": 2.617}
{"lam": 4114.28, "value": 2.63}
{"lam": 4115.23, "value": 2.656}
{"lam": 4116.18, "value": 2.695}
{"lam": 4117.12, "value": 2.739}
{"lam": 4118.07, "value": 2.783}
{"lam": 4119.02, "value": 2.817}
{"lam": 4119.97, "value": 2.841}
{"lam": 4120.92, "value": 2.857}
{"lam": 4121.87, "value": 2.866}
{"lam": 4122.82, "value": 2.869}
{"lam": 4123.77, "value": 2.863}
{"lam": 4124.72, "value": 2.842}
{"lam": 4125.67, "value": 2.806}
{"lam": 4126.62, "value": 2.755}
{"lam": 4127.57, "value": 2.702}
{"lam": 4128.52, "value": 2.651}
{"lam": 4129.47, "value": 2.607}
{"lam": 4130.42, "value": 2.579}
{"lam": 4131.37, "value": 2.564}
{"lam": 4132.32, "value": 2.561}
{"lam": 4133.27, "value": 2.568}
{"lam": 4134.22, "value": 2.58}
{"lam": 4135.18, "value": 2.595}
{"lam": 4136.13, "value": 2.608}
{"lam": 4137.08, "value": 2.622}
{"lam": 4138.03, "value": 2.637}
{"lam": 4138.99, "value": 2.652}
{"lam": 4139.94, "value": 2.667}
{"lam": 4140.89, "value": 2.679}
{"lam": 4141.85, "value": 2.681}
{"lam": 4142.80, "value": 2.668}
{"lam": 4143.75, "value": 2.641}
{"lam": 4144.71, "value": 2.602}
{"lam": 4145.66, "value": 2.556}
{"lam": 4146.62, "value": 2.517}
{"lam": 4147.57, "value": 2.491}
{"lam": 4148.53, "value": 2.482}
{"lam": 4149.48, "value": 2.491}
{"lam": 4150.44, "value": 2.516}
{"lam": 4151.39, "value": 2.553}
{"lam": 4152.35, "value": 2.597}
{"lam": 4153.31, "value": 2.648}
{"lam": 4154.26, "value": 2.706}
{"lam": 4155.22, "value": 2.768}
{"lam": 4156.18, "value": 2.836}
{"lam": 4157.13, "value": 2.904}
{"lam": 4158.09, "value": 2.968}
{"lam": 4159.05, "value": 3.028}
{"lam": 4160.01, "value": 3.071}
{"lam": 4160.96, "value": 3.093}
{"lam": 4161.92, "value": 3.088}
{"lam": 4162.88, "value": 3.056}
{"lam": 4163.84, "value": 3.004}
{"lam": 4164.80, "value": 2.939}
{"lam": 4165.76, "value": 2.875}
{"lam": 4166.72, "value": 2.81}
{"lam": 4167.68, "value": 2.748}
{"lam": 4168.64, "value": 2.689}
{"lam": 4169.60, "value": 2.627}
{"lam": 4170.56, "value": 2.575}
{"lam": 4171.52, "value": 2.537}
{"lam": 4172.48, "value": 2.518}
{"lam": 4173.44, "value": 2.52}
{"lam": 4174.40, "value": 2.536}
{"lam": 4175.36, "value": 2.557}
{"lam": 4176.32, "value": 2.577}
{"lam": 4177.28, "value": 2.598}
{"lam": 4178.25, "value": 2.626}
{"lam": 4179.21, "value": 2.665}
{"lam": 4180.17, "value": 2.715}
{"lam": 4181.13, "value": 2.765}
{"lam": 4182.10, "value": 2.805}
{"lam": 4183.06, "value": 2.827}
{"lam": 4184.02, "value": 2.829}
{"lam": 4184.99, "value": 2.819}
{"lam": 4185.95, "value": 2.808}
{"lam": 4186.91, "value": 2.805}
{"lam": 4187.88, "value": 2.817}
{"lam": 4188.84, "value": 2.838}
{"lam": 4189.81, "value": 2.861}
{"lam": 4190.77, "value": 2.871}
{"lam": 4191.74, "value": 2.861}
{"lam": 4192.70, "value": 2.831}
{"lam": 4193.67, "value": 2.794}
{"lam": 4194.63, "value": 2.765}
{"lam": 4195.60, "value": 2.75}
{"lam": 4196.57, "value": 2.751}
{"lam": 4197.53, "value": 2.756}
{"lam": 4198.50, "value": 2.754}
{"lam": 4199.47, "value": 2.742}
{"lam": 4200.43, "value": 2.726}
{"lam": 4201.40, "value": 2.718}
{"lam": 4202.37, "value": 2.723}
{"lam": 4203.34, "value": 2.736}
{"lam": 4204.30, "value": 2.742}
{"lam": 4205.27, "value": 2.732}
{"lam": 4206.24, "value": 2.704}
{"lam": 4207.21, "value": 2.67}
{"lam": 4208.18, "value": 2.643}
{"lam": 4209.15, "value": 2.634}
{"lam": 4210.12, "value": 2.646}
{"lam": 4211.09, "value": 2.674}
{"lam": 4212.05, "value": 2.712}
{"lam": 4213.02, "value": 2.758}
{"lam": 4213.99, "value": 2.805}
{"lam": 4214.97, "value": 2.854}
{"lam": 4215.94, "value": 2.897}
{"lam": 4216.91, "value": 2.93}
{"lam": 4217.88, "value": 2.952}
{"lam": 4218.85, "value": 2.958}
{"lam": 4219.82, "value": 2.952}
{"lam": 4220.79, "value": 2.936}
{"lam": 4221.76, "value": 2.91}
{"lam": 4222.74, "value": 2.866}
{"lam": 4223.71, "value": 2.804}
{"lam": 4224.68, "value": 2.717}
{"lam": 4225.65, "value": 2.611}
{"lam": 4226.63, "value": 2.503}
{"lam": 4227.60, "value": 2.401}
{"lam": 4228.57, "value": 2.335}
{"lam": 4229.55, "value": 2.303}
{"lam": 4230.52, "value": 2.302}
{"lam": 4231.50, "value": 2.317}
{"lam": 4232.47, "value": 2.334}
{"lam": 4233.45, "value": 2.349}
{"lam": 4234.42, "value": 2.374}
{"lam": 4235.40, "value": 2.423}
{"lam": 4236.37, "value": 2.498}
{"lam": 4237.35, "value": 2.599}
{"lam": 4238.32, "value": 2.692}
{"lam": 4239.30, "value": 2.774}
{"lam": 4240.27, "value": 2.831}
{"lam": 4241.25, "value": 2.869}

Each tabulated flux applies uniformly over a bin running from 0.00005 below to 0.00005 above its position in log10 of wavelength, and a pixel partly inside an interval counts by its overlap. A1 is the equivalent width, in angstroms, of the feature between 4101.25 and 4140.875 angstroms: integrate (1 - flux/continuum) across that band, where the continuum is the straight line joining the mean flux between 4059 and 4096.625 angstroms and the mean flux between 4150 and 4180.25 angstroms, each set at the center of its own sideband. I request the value 2.7 angstroms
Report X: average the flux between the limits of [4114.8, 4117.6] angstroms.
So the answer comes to 2.7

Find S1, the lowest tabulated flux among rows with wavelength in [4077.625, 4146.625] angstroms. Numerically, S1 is 1.998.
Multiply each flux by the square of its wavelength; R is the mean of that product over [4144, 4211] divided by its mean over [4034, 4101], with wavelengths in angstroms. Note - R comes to 1.0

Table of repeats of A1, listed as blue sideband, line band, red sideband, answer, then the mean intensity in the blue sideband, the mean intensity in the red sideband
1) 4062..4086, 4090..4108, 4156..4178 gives 2.4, 2.77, 2.79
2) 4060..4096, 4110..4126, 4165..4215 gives 0.1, 2.78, 2.72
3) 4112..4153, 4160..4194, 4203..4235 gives -1.4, 2.66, 2.67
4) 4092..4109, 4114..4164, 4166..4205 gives -3.9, 2.36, 2.73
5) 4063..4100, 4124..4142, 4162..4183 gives 0.5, 2.75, 2.71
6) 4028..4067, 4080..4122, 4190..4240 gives 2.8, 2.84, 2.69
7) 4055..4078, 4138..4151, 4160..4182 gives 0.7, 2.73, 2.74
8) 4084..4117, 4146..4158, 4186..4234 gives 0.0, 2.55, 2.72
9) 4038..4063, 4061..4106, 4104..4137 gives 1.3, 2.85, 2.61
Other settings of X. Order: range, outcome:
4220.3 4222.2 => 2.93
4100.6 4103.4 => 2.06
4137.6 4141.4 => 2.65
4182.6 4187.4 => 2.82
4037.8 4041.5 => 2.97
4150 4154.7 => 2.61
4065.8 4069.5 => 2.88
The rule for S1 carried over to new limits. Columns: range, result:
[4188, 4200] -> 2.742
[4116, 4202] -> 2.482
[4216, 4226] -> 2.611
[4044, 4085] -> 2.603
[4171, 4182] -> 2.518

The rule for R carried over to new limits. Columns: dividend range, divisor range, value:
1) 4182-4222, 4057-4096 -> 1.07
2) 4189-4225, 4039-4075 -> 1.06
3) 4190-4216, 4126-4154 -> 1.09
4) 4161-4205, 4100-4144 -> 1.10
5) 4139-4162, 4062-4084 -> 1.02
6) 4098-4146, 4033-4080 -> 0.94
